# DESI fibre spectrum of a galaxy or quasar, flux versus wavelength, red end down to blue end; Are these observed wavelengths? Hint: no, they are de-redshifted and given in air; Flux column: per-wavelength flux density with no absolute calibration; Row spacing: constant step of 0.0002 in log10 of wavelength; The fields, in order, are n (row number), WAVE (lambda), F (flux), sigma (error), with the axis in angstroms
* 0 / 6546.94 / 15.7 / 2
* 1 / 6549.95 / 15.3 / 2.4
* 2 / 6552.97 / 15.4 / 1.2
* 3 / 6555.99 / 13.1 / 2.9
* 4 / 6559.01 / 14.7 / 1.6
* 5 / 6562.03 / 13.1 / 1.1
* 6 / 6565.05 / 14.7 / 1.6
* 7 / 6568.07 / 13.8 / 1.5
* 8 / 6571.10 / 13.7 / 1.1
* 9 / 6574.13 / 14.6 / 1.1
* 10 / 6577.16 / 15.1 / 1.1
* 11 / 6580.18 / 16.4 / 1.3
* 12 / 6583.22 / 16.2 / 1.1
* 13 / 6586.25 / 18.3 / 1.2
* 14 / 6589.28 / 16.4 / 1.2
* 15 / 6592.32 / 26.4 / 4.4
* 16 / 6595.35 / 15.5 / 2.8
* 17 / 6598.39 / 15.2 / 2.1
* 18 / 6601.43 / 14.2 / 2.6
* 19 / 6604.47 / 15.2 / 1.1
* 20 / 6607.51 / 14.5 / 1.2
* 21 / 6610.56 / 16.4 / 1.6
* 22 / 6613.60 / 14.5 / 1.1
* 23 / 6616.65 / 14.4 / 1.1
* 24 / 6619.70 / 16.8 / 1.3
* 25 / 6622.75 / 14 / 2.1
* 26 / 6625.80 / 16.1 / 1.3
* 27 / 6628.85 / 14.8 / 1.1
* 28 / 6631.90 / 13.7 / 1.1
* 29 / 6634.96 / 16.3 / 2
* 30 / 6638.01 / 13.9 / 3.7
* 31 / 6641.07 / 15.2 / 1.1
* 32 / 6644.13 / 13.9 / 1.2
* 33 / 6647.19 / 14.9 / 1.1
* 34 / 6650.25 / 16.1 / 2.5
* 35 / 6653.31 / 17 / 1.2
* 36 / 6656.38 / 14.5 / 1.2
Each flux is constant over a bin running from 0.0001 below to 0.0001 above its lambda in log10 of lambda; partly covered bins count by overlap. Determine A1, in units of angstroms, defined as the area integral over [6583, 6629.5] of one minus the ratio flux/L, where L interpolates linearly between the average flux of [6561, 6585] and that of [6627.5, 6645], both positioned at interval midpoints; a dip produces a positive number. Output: -4.70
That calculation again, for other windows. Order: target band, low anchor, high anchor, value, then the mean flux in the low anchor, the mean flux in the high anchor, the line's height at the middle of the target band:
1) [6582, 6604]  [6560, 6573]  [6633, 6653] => -4.7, 13.9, 15.1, 14.3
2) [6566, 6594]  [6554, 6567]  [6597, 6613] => -4.3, 14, 15.1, 14.4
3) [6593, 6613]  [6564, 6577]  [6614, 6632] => -1.2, 14.3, 15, 14.7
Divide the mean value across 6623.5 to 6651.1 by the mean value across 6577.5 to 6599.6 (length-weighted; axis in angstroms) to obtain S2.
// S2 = 0.8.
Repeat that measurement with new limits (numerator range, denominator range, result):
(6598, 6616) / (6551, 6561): 1.04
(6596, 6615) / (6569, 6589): 0.96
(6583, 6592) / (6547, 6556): 1.22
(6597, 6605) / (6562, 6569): 1.05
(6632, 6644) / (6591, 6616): 0.91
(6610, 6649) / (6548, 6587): 1.00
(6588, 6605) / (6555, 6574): 1.24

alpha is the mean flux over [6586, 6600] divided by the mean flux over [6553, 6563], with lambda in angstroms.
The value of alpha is 1.32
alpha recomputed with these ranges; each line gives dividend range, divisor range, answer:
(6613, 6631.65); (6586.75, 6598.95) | 0.81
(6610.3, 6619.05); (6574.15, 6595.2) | 0.85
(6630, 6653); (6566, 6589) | 0.97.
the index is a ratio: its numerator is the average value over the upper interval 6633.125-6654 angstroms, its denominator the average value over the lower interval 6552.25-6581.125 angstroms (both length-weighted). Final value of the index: 1.06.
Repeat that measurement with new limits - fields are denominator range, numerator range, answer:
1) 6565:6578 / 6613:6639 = 1.05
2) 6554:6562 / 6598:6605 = 1.07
